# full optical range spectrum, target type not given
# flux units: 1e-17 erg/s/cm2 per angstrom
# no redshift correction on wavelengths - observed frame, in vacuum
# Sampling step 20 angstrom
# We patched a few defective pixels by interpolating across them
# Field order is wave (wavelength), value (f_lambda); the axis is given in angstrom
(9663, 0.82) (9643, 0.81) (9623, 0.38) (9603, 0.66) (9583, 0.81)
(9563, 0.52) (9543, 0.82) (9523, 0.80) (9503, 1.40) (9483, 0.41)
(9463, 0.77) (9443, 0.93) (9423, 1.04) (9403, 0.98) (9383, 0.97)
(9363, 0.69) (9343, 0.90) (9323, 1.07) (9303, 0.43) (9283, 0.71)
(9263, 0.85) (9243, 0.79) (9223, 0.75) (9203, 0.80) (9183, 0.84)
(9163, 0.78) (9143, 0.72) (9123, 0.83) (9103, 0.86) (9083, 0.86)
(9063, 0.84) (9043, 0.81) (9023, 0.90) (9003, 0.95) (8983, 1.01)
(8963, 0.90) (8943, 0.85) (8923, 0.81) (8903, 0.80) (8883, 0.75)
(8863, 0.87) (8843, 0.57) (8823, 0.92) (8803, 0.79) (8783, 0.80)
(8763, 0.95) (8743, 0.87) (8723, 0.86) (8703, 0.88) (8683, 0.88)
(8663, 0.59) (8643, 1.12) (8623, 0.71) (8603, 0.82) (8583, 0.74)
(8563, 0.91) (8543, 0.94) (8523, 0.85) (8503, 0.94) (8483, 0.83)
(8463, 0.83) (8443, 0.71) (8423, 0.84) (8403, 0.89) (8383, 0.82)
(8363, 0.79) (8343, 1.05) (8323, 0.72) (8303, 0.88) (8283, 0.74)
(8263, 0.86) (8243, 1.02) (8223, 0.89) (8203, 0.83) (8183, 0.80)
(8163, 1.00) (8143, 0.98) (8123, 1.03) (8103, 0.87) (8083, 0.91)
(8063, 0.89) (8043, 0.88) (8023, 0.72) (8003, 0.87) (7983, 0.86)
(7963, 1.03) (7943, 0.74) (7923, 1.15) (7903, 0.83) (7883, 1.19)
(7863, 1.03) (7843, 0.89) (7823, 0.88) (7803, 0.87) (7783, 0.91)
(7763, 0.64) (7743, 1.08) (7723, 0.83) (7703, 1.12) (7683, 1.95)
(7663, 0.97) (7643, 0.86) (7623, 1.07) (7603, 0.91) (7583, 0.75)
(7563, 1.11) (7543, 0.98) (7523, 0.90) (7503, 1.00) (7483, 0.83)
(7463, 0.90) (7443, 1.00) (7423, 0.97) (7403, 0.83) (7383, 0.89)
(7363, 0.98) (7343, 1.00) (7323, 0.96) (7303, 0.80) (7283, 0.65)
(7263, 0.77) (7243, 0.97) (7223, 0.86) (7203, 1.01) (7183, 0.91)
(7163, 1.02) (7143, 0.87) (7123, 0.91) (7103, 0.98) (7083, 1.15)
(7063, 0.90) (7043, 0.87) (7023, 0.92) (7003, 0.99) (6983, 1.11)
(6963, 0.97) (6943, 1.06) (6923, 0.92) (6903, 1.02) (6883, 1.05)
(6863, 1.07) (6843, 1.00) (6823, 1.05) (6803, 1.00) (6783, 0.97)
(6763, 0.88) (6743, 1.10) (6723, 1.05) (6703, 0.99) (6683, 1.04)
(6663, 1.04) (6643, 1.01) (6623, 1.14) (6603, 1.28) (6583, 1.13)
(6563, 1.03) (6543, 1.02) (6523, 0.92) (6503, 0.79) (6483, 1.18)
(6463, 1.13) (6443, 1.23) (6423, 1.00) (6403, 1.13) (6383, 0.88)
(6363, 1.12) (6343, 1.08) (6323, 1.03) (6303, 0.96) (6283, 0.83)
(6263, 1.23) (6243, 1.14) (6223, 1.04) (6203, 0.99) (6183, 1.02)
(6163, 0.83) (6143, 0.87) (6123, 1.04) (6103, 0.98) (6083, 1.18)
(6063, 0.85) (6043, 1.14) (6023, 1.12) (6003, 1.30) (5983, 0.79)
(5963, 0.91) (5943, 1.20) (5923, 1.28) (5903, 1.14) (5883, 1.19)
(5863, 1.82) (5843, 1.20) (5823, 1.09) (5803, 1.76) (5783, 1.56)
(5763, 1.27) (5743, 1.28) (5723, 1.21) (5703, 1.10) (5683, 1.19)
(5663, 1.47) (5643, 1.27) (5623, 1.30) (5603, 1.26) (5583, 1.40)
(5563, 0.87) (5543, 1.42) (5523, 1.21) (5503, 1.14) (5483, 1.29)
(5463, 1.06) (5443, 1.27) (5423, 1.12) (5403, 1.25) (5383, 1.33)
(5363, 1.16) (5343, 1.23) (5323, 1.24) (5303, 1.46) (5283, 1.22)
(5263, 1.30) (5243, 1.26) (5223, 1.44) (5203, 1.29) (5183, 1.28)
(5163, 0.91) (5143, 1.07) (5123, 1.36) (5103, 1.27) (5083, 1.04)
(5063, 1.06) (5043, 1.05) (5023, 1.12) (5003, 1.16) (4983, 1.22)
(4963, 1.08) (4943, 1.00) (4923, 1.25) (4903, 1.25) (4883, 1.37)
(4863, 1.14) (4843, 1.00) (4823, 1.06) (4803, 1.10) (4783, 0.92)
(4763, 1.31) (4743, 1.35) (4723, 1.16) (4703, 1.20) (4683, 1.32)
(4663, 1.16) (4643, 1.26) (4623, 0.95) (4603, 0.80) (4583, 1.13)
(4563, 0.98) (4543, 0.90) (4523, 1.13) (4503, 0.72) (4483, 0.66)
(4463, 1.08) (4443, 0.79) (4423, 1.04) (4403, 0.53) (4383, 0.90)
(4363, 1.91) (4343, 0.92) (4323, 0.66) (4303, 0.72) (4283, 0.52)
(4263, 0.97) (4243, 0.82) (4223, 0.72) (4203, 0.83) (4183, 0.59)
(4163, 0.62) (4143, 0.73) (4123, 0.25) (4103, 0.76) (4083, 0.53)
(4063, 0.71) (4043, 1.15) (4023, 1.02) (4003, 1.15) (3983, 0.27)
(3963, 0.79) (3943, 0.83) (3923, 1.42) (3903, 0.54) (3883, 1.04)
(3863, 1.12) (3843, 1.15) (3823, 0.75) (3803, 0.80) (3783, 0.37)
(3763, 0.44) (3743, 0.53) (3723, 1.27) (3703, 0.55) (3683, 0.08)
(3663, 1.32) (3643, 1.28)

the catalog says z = 0.17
